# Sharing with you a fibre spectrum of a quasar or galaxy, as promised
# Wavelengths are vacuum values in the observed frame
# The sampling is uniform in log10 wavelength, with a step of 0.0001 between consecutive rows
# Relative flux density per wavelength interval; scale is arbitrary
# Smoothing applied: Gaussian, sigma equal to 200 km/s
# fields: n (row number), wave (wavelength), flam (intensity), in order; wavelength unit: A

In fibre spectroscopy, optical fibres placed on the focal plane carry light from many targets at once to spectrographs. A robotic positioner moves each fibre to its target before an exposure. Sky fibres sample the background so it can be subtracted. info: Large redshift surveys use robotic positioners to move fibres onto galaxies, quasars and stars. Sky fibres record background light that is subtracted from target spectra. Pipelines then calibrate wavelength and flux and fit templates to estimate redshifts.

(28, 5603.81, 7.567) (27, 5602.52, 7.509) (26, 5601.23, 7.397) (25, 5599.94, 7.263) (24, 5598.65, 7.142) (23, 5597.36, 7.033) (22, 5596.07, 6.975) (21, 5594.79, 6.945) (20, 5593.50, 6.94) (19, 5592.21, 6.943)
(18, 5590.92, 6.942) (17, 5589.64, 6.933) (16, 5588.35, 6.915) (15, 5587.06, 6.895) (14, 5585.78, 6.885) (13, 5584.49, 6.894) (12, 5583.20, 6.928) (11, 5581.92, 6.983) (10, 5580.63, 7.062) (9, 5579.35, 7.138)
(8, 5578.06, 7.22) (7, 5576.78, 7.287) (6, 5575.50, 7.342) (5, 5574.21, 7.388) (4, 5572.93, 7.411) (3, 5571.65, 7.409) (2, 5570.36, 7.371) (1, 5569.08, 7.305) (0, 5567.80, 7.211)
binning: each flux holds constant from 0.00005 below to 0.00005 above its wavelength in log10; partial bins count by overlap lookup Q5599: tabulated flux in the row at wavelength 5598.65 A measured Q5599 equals 7.142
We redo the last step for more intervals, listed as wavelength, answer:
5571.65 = 7.409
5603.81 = 7.567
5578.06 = 7.22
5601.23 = 7.397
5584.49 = 6.894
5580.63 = 7.062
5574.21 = 7.388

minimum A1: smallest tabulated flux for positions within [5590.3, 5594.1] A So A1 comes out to 6.94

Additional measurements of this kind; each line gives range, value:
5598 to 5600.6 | 7.142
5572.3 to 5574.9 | 7.388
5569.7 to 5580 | 7.138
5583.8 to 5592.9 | 6.885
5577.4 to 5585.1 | 6.894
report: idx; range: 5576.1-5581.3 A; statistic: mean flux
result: 7.18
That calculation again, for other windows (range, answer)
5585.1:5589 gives 6.89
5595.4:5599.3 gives 7.06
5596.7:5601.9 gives 7.2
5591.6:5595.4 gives 6.94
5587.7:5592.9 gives 6.93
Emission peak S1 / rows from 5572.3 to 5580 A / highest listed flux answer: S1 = 7.411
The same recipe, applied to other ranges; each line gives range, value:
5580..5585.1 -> 7.062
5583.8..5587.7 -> 6.895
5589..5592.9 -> 6.943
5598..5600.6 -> 7.263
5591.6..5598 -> 7.033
